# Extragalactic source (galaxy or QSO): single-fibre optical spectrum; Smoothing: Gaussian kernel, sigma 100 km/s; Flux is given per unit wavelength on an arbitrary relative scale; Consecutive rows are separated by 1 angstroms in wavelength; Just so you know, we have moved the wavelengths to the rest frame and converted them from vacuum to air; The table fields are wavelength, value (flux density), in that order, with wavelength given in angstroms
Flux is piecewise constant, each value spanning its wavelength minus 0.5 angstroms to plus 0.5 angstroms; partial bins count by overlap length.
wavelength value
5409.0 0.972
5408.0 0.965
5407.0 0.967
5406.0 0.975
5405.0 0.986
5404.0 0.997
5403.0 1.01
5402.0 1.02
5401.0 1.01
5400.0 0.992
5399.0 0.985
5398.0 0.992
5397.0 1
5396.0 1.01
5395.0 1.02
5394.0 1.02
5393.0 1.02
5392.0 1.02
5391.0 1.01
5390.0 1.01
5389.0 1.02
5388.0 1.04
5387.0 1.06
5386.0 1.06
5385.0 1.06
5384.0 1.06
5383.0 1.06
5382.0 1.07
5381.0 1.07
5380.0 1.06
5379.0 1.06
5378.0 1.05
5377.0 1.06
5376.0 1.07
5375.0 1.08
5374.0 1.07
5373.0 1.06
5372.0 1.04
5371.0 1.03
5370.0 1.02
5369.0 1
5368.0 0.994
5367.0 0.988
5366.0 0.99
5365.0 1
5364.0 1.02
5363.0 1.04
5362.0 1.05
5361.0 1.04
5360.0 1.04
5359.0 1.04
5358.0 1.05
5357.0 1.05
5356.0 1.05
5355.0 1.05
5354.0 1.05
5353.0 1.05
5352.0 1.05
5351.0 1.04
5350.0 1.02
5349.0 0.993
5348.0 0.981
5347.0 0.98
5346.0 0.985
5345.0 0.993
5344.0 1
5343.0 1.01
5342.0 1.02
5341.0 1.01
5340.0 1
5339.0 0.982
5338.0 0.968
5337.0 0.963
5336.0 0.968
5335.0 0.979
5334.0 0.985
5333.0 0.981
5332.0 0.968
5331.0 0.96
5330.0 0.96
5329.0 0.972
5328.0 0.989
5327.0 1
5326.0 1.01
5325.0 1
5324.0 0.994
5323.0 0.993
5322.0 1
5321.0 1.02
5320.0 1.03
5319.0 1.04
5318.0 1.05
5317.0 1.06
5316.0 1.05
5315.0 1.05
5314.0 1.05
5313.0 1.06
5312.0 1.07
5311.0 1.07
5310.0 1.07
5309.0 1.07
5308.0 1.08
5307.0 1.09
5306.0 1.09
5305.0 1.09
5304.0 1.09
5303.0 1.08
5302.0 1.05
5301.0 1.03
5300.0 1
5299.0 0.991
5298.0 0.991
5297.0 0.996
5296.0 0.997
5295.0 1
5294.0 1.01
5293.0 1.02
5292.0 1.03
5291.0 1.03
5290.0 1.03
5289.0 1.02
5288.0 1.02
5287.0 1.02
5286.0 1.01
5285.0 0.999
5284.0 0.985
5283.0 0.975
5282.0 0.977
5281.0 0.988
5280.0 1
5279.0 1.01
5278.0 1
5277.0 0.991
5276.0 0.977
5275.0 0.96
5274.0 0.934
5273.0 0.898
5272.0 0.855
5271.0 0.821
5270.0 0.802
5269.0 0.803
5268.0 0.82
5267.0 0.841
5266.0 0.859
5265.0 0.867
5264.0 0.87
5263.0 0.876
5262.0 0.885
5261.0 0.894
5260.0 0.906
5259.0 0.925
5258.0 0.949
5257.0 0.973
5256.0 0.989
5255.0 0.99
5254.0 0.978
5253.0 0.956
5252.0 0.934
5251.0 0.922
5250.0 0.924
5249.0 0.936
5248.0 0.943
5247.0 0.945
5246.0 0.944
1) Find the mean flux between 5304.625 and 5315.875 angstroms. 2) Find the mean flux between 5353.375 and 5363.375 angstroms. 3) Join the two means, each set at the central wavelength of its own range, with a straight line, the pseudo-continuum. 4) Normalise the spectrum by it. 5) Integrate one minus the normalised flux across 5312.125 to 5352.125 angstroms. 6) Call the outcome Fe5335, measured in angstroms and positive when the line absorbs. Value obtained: 2.1 angstroms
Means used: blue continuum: 1.07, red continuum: 1.05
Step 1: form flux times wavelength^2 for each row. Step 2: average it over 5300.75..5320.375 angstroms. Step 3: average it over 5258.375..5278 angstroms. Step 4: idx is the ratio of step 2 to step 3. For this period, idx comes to 1.22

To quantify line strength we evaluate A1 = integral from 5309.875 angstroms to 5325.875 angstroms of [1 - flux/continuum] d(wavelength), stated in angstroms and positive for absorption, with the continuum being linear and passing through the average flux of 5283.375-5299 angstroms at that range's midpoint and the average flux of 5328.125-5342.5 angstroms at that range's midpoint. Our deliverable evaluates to -0.72 angstroms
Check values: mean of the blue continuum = 1.01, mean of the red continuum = 0.98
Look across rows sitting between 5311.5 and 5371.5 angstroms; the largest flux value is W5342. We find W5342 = 1.07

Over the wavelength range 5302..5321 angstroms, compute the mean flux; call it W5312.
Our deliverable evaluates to 1.06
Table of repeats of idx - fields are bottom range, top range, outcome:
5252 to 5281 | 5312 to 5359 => 1.13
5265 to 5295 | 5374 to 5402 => 1.13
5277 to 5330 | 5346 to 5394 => 1.04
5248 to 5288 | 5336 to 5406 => 1.14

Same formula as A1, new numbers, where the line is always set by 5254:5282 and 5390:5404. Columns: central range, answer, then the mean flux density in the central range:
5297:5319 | -2.6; 1.05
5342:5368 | -1.2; 1.02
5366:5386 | -1.1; 1.05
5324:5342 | -0.4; 0.983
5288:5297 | -0.8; 1.02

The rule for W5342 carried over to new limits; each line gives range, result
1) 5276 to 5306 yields 1.09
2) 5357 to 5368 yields 1.05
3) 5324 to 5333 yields 1.01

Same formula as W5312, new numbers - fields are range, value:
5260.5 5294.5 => 0.943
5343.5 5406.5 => 1.03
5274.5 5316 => 1.03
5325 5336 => 0.981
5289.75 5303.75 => 1.02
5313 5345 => 1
